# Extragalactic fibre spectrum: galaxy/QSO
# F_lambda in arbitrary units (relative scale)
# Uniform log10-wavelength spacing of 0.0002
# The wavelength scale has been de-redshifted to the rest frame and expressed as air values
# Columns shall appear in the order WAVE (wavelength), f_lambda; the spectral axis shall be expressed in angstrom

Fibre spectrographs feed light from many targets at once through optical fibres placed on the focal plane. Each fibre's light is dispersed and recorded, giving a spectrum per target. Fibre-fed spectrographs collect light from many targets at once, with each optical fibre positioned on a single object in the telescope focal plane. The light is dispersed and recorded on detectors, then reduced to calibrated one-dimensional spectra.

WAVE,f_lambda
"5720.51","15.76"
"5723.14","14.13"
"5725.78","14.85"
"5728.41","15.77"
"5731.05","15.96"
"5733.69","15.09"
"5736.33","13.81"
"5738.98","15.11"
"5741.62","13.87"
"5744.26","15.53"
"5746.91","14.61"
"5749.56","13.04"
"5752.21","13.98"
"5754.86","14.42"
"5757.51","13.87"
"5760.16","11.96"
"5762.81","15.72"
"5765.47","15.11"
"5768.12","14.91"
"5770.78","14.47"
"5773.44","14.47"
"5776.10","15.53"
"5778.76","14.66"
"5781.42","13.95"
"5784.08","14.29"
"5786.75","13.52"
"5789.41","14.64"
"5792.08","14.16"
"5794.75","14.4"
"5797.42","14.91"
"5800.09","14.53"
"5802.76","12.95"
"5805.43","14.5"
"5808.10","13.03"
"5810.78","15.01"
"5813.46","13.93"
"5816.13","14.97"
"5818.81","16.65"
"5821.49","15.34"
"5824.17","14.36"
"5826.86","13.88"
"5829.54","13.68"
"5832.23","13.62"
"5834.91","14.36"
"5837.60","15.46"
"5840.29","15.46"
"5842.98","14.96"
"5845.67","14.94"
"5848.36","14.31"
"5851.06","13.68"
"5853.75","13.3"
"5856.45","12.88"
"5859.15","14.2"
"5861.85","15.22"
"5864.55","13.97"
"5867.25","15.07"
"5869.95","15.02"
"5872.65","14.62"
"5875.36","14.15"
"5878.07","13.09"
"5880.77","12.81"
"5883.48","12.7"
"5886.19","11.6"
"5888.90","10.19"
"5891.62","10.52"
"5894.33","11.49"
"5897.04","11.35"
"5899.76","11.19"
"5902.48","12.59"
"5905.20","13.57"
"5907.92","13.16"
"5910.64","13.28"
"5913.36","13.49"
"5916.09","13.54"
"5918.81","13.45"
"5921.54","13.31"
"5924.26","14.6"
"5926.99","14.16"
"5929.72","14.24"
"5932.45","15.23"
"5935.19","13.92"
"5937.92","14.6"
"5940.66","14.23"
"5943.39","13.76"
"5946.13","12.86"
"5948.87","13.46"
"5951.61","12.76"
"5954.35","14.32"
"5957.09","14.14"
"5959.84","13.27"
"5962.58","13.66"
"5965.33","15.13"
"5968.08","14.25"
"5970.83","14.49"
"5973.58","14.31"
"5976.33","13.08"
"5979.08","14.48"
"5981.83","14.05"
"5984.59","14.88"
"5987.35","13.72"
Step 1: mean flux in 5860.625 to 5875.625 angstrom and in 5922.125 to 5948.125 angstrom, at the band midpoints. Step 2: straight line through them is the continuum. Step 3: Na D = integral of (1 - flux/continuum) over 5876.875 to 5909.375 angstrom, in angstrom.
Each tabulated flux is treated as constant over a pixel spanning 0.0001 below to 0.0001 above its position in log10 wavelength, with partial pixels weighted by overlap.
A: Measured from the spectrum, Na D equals 5.5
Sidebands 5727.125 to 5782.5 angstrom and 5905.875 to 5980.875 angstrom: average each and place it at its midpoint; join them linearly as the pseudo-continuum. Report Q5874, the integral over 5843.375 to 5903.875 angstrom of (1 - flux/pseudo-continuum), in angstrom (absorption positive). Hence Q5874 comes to 4.2 angstrom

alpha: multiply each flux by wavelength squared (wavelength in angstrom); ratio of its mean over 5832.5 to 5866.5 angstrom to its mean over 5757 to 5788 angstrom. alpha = 1.03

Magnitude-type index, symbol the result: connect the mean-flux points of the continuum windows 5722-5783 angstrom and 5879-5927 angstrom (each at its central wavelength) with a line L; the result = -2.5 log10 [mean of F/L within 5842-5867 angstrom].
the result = -0.08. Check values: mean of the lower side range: 14.6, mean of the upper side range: 12.6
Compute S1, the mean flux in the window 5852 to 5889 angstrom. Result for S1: 13.6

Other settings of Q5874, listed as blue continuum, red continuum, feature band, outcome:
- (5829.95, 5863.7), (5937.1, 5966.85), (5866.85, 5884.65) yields 0.4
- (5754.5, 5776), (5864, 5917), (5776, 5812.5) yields -0.5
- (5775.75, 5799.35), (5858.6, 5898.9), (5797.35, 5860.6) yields -2.7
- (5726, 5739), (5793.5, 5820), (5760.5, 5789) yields 0.4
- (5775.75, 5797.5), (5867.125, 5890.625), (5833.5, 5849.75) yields -1.5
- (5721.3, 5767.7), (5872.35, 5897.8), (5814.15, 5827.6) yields -1.8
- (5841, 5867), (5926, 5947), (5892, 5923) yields 3.2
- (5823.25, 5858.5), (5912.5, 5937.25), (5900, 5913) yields 1.0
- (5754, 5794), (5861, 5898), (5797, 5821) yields -1.0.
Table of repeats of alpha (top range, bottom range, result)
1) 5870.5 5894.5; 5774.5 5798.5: 0.89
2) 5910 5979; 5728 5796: 1.02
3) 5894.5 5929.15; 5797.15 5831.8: 0.94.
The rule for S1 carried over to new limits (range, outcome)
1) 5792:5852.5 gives 14.5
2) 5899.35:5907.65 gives 12.7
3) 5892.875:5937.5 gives 13.3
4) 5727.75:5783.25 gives 14.5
